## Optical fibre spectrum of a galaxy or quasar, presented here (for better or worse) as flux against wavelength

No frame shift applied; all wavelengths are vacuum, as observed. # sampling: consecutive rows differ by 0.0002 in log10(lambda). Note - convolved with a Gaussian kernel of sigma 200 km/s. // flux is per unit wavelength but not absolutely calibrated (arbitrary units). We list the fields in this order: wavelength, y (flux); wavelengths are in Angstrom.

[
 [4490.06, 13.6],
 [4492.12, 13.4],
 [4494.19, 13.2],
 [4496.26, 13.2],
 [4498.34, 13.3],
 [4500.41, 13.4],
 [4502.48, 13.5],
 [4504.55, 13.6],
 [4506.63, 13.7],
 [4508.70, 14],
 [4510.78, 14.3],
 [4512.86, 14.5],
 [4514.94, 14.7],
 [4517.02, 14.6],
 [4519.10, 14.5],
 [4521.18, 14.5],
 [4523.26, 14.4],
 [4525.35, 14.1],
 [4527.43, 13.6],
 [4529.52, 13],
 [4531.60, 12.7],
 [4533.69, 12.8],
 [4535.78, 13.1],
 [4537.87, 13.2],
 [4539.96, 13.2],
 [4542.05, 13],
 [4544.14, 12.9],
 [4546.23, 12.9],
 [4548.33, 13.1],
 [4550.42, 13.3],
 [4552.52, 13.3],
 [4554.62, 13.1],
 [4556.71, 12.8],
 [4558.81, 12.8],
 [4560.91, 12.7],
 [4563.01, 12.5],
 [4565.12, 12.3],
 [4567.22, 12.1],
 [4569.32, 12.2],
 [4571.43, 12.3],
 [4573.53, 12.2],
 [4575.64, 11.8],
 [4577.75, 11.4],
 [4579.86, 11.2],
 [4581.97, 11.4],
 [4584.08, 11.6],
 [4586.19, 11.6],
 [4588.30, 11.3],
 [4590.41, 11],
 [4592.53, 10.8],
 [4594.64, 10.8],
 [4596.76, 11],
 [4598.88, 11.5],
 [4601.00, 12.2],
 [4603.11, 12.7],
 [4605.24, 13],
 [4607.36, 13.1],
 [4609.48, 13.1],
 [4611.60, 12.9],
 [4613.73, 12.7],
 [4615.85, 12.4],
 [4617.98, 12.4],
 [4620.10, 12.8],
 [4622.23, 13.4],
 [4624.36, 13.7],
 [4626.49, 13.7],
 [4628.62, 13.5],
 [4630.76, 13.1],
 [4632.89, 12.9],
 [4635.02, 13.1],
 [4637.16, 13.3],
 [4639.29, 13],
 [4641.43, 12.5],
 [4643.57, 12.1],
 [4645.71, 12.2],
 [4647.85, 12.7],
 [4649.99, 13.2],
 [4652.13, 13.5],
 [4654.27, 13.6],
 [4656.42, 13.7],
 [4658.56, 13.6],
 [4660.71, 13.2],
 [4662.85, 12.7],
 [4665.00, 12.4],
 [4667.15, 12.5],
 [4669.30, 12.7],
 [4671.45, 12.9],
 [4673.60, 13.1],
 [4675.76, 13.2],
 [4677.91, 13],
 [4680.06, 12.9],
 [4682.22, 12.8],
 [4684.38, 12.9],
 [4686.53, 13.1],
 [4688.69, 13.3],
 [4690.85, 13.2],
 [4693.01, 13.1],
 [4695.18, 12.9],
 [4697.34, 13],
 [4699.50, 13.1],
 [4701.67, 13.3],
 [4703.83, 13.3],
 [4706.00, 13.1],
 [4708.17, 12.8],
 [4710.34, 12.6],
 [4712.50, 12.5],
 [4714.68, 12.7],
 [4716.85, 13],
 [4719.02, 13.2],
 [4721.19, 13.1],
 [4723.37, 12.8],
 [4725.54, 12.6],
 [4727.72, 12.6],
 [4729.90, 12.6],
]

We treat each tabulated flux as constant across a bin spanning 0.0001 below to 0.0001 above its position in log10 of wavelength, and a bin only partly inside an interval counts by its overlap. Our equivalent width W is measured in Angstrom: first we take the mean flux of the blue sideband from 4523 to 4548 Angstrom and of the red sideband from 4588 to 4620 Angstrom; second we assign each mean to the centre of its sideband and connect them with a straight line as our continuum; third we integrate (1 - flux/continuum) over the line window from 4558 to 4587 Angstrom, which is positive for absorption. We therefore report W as 1.4 Angstrom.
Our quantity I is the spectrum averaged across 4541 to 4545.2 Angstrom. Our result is 13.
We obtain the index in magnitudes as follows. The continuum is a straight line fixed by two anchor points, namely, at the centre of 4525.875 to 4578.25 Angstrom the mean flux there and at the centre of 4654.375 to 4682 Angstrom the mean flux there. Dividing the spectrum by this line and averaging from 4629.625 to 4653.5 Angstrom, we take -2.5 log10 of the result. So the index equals 0.01 mag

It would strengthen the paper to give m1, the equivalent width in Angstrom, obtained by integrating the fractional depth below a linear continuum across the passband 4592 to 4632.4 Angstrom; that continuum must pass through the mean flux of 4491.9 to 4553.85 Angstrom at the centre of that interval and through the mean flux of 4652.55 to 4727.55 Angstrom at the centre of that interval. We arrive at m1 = 2.0 Angstrom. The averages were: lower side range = 13.6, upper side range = 13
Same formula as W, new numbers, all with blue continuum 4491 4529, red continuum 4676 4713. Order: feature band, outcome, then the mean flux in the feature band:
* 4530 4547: 1.0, 13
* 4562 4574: 1.2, 12.3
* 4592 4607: 1.8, 11.8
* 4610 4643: 0.8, 13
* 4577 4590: 2.1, 11.4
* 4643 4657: 0.2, 13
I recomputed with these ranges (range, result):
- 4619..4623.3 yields 13.1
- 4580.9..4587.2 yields 11.5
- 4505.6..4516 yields 14.2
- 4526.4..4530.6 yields 13.3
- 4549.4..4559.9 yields 13.1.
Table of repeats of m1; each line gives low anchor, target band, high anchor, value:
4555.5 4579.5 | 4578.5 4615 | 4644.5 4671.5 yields 1.81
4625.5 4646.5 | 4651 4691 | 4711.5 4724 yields -0.46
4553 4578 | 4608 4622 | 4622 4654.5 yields 0.10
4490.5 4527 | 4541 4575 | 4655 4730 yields 2.39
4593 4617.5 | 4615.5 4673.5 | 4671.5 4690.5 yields -1.53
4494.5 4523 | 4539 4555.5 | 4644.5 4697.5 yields 0.78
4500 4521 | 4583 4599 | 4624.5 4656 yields 2.71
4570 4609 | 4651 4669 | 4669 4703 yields -0.63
